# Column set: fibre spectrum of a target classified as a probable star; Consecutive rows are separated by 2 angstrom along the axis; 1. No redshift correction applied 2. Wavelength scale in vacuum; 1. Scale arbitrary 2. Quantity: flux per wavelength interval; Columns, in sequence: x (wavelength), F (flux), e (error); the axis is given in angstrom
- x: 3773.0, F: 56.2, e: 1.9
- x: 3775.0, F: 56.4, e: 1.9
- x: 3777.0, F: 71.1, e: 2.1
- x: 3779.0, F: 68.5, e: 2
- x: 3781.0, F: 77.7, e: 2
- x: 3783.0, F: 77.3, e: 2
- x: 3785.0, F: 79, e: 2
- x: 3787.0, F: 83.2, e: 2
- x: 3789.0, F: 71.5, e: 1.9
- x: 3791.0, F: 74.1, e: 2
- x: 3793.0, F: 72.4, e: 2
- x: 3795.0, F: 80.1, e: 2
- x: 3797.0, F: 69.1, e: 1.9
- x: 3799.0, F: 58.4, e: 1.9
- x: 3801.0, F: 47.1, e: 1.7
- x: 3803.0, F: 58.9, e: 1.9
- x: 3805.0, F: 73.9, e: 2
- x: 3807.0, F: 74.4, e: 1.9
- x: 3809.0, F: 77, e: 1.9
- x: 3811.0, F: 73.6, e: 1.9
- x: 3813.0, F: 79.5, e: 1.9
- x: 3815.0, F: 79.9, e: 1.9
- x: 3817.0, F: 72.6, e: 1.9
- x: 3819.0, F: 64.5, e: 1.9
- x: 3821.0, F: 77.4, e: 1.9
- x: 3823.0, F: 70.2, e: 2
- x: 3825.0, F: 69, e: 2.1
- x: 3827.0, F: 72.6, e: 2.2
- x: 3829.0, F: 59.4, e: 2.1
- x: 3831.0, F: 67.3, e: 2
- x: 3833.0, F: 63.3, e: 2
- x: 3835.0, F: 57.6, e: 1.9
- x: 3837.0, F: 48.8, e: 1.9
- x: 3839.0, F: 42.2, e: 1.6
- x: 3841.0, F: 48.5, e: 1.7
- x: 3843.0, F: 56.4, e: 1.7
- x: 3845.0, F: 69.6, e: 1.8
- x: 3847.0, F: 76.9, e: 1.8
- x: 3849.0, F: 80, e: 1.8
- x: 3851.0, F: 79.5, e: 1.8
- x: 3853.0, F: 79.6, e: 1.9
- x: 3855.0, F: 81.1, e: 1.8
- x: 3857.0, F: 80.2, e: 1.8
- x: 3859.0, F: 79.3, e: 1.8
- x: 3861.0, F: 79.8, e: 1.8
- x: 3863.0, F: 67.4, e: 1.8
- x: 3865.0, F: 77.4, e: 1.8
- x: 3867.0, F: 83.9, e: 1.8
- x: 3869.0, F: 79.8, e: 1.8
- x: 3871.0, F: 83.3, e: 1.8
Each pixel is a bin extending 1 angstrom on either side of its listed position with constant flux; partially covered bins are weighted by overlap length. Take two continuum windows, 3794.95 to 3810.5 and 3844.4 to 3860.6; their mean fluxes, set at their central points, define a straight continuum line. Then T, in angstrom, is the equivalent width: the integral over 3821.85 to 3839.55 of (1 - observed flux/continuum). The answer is 2.8 angstrom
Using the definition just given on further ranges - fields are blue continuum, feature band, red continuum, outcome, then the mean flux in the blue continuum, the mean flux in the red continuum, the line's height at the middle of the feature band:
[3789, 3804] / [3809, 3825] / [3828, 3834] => -2.3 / 66.1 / 63.3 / 64.5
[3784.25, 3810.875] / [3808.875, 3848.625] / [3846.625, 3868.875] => 4.5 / 70.7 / 78.7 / 74.9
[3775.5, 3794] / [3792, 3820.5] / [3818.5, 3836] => 0.1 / 74.5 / 66.9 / 70.6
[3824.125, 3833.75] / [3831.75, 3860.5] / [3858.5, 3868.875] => 1.9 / 66.4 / 77.7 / 72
